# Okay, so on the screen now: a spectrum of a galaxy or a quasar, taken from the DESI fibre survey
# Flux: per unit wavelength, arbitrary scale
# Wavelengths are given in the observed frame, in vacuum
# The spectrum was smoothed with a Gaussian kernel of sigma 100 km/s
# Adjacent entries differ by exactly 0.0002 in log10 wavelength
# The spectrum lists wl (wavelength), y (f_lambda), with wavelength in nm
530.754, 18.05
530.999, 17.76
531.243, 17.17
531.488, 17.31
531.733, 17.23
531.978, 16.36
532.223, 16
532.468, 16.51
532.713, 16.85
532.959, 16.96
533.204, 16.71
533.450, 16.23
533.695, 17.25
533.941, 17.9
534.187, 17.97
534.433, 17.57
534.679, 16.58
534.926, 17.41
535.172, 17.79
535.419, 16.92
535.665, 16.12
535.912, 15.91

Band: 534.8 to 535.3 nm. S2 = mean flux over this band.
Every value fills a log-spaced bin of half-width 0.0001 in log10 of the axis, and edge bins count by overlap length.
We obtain 17.6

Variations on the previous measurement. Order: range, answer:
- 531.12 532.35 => 16.8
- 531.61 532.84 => 16.6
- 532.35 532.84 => 16.7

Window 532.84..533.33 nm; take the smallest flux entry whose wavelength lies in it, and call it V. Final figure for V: 16.71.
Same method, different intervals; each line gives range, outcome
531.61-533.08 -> 16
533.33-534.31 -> 16.23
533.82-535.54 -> 16.58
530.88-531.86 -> 17.17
